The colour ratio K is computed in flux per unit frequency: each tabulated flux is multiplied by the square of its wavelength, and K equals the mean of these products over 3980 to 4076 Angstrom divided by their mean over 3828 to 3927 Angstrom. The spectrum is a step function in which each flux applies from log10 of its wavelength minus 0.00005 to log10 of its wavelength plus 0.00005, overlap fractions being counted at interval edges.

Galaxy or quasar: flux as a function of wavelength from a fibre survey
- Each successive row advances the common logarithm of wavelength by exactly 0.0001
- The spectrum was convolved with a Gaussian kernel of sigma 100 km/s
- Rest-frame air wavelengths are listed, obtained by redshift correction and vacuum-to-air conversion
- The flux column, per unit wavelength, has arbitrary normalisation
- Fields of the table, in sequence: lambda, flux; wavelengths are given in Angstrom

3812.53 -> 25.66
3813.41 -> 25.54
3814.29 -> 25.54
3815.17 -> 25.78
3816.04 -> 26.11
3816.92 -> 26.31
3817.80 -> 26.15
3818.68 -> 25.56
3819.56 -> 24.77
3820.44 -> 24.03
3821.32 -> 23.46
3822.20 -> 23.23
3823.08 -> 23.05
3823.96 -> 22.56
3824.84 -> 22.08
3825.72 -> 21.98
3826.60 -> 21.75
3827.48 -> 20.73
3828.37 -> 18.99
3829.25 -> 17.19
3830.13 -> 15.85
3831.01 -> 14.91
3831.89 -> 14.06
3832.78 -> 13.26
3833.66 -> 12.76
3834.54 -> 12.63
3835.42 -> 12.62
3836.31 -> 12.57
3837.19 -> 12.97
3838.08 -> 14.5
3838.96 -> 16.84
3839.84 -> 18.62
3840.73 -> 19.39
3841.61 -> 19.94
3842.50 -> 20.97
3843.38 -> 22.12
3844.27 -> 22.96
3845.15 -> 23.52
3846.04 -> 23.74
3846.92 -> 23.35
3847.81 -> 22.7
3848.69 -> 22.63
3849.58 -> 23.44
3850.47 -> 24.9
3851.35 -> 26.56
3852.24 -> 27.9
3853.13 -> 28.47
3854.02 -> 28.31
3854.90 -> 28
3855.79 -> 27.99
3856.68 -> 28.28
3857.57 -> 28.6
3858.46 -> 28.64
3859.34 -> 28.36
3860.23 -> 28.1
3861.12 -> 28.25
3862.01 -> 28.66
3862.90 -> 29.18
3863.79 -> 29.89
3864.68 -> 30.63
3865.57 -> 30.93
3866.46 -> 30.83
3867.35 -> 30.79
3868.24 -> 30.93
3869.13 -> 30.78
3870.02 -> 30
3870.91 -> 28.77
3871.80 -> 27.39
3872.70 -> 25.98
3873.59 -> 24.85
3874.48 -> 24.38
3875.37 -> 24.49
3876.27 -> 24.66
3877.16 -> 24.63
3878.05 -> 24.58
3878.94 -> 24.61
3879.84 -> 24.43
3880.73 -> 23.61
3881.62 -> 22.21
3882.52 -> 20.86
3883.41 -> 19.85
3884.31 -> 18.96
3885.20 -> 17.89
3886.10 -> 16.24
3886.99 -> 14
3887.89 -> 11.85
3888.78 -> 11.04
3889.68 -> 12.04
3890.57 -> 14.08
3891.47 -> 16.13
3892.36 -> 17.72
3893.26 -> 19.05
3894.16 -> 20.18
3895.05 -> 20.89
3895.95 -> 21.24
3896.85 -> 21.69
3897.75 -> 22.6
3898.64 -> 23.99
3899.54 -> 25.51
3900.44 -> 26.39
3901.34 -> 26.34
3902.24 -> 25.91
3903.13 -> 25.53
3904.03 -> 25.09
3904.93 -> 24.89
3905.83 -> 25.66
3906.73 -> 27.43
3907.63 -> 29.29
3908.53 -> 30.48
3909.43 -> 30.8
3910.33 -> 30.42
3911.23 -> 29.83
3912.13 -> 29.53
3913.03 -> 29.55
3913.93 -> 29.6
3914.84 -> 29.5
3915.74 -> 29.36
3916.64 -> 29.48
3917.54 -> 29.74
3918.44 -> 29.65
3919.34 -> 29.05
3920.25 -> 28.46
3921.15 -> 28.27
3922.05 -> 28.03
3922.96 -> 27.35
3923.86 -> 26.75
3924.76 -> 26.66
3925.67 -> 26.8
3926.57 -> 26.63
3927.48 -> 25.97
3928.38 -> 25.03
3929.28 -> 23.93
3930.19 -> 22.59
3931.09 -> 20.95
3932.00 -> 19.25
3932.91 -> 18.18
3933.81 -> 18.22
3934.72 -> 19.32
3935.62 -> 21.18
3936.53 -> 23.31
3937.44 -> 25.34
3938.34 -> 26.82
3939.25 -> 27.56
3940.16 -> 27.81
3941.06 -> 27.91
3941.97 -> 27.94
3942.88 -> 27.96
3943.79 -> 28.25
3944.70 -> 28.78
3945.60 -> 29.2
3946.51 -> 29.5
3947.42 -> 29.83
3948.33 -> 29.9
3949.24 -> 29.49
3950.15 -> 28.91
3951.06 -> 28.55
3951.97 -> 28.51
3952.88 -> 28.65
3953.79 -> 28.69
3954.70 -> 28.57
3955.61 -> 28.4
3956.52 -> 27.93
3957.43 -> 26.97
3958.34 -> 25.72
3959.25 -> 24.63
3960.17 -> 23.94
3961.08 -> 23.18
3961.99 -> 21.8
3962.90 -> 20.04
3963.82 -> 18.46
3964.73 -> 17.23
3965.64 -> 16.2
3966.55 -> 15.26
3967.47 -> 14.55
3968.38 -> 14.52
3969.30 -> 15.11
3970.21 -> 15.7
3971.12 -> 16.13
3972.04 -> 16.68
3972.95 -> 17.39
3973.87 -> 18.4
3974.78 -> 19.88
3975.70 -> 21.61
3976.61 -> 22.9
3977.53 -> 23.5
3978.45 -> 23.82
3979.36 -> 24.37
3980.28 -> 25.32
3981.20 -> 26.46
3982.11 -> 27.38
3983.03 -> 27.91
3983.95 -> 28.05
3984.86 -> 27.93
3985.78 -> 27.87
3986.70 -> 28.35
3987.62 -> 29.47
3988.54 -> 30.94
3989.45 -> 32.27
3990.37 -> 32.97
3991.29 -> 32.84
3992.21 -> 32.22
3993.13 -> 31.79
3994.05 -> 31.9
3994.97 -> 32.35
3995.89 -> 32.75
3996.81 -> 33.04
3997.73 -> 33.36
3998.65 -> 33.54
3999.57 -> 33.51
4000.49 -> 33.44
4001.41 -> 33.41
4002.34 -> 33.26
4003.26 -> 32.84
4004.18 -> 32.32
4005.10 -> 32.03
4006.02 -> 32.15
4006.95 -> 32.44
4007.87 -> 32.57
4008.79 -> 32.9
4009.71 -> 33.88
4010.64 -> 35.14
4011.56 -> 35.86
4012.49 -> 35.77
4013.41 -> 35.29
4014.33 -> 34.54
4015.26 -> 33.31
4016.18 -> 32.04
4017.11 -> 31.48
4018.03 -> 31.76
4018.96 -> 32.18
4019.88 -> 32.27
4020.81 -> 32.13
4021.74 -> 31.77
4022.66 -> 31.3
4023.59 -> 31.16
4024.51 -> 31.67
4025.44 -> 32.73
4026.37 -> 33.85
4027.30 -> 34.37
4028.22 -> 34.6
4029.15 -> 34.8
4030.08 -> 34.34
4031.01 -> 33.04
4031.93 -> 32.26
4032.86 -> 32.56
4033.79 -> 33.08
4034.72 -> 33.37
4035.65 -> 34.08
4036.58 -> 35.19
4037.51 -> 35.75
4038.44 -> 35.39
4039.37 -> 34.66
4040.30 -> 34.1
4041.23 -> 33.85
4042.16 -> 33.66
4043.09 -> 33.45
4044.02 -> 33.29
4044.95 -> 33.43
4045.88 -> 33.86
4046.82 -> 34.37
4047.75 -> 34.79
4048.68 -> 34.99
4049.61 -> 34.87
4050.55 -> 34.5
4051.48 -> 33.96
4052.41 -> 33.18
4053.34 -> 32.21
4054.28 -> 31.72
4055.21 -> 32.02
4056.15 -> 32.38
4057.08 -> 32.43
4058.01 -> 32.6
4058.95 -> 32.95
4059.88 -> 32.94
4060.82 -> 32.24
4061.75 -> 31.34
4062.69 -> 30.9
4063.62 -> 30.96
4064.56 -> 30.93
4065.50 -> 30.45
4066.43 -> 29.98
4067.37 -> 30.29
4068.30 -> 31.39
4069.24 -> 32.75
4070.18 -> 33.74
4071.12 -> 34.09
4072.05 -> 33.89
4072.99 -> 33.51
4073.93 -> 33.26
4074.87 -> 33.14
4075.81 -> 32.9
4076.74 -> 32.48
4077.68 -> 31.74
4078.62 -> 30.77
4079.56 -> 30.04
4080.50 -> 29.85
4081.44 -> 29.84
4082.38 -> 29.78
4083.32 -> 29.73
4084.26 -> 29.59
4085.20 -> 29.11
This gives 1.47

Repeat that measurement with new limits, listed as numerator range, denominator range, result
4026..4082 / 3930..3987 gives 1.45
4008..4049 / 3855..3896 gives 1.52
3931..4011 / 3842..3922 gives 1.10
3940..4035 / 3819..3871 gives 1.32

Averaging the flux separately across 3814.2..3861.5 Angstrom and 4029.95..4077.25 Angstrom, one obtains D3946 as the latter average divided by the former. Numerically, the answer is 1.49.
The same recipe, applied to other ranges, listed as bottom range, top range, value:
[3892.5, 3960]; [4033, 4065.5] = 1.26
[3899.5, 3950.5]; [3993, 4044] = 1.24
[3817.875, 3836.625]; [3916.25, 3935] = 1.32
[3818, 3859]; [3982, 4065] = 1.53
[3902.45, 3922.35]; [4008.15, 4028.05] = 1.16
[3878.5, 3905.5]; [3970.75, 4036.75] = 1.49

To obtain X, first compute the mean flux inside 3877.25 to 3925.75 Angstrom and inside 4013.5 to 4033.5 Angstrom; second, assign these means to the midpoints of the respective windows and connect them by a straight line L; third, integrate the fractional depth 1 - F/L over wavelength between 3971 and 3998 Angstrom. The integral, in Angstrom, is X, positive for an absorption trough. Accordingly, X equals 2.7 Angstrom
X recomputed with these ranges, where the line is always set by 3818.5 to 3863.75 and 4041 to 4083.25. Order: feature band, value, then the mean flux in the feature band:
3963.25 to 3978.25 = 5.5 Angstrom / 17.8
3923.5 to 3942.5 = 1.6 Angstrom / 24.2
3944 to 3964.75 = 0.6 Angstrom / 26.6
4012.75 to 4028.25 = -1.1 Angstrom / 32.7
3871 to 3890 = 2.2 Angstrom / 21.1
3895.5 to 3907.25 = 0.1 Angstrom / 24.8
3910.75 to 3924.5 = -1.7 Angstrom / 28.9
